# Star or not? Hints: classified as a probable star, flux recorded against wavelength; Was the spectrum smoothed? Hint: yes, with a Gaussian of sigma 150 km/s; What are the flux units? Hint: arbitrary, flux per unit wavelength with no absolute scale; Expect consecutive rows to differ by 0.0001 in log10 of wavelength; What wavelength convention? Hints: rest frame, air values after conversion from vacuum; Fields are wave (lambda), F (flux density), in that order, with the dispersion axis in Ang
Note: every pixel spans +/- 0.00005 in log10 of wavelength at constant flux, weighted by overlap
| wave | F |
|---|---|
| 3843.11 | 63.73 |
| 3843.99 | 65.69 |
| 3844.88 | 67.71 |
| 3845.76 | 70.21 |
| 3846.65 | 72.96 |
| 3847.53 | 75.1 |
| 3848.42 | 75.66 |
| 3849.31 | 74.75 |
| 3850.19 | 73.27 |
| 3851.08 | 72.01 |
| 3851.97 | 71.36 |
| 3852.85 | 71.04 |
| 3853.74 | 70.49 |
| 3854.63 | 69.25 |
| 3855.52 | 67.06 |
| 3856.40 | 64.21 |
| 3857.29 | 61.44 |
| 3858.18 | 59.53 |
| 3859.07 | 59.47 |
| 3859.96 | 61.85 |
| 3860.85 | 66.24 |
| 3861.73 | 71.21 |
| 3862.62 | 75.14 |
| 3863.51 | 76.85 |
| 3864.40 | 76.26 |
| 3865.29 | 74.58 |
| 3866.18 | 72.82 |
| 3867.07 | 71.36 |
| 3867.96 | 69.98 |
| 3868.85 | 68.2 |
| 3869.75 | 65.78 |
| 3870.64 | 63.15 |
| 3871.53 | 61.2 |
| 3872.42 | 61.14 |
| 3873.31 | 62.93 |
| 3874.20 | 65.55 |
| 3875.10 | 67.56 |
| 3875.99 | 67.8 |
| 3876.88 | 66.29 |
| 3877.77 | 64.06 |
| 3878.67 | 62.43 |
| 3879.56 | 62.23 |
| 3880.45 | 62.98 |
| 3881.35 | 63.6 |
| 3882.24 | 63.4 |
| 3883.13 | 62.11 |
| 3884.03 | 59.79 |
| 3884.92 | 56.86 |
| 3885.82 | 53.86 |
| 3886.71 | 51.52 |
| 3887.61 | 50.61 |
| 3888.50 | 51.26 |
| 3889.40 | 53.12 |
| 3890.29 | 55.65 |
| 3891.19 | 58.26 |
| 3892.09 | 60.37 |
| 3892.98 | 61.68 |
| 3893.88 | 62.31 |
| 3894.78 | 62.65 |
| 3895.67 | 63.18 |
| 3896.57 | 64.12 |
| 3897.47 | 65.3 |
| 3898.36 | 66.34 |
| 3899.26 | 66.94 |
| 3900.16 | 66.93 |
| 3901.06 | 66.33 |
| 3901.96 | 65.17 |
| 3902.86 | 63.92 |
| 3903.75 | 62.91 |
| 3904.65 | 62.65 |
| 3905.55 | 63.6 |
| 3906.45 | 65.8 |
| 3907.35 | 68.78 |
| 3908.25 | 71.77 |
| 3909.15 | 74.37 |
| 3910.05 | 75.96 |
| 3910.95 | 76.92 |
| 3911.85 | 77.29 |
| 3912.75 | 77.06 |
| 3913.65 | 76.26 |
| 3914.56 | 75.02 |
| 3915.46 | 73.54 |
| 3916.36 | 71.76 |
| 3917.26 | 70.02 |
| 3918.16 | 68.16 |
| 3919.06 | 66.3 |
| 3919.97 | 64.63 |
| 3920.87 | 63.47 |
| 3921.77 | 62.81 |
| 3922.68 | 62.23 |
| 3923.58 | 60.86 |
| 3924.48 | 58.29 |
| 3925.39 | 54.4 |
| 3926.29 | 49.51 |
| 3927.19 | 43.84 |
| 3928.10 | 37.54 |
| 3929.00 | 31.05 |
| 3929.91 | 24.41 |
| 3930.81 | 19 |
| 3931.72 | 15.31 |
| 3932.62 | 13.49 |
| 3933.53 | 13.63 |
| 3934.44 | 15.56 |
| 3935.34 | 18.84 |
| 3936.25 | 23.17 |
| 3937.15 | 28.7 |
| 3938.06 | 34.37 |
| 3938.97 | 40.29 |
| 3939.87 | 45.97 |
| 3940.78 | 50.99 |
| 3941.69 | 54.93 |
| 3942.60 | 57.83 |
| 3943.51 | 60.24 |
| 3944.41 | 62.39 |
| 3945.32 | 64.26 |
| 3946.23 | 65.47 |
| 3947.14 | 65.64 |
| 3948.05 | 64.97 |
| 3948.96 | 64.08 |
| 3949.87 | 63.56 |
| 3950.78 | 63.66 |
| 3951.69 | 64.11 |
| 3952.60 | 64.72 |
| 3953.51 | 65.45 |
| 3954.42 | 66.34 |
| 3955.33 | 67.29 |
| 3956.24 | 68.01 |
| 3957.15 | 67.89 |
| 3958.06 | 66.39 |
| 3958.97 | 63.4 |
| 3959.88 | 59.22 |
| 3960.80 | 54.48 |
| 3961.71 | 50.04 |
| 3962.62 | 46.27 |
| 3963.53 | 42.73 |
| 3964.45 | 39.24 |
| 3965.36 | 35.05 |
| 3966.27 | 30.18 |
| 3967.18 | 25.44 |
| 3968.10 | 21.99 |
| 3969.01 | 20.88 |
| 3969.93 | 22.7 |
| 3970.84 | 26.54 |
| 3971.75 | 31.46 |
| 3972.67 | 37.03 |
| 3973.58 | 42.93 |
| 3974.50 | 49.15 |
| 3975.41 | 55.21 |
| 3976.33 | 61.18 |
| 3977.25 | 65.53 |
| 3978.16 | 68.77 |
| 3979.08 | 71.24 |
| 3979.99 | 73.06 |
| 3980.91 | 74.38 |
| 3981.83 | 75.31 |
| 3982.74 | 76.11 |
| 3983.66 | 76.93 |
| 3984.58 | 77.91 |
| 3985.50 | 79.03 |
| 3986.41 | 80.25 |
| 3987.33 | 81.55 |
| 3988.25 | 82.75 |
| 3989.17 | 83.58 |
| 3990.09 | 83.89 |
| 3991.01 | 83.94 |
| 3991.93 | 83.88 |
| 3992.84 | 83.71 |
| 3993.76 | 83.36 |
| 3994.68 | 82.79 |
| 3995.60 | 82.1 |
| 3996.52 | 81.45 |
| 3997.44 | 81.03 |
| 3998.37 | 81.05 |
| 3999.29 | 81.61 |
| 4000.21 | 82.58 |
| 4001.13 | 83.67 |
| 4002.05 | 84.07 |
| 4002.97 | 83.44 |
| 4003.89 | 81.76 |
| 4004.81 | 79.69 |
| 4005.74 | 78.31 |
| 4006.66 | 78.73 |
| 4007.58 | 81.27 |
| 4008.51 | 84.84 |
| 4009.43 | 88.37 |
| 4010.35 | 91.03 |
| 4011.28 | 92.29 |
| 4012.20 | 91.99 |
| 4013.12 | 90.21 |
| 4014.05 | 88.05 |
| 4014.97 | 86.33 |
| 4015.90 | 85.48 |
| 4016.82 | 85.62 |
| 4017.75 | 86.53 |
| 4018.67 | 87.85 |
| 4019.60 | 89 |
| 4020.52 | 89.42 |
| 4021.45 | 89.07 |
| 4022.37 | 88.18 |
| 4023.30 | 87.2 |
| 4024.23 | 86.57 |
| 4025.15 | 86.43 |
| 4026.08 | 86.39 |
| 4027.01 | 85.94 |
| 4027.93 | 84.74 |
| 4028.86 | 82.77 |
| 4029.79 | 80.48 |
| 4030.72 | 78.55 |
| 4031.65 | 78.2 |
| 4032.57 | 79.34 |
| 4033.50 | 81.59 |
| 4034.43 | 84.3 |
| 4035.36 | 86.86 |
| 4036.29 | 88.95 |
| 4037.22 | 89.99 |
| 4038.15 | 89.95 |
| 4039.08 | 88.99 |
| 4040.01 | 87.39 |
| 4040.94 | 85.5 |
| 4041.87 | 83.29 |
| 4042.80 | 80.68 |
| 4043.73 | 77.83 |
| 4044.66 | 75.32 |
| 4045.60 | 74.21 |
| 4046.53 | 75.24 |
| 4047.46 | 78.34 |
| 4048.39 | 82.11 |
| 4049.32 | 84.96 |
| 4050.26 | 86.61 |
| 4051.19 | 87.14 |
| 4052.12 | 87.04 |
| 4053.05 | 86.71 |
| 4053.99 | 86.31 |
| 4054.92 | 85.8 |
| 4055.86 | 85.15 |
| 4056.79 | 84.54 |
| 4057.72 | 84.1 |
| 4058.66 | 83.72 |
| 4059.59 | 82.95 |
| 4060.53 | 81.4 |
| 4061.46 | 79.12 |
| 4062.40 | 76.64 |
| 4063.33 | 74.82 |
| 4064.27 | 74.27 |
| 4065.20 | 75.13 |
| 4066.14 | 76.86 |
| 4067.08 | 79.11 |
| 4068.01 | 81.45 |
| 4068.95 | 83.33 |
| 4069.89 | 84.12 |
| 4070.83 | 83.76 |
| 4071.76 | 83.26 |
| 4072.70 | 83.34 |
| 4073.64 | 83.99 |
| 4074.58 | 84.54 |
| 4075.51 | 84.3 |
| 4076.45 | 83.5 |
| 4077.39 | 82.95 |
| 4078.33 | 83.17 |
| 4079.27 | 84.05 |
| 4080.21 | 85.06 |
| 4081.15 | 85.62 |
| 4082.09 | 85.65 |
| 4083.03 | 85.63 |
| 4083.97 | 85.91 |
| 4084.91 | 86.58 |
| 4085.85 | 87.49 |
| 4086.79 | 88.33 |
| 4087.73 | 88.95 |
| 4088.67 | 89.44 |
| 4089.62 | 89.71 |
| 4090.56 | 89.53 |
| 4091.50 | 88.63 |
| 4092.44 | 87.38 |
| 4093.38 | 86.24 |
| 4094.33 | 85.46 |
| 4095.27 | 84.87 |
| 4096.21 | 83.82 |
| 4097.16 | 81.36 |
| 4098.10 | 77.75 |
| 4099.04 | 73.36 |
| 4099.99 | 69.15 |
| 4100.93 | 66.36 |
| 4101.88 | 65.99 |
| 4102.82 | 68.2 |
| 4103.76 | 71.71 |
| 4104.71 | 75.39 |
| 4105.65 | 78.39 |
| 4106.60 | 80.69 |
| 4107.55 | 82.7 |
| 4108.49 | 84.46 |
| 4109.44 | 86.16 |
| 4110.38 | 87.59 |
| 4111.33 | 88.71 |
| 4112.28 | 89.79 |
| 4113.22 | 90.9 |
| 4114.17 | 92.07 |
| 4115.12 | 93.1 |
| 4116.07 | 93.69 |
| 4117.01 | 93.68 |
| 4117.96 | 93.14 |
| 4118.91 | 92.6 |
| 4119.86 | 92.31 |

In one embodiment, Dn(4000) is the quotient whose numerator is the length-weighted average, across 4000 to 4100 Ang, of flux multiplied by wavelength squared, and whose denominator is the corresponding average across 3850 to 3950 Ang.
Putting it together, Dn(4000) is 1.52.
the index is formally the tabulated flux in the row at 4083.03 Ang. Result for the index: 85.63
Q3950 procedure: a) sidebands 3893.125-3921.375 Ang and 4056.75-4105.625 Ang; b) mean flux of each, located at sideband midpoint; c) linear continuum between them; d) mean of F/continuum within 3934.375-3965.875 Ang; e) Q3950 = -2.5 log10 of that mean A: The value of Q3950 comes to 0.312 mag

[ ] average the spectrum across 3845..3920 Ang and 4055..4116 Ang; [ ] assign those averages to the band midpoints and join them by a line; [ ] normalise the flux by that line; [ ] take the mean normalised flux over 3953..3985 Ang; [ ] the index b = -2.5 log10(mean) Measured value 0.34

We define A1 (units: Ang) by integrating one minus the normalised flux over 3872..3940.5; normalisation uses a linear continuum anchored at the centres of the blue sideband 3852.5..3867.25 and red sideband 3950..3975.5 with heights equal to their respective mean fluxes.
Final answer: 3.6 Ang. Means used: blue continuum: 68.7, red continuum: 48.2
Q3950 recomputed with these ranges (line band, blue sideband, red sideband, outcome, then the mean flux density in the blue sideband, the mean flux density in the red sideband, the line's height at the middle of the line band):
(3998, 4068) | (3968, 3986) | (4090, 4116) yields -0.24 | 56.1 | 82.1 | 67.7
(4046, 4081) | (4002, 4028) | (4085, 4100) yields 0.04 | 86.2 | 85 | 85.4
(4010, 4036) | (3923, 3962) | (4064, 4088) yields -0.23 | 49.5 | 83.5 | 70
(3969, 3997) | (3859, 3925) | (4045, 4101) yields 0.10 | 65.5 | 82.9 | 74.3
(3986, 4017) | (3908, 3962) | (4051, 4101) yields -0.22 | 55.5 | 83.2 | 68.6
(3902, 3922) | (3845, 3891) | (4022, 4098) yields 0.00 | 65.6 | 83.8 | 69.8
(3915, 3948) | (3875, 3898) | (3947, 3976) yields 0.14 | 60.4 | 50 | 54.2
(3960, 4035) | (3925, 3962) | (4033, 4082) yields -0.11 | 48.9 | 82.9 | 65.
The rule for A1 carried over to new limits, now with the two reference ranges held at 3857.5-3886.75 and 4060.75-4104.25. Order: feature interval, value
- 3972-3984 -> 1.7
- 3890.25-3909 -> 0.8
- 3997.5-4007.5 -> -0.8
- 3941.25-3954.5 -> 1.5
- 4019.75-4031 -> -1.2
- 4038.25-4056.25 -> -1.0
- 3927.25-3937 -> 6.6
